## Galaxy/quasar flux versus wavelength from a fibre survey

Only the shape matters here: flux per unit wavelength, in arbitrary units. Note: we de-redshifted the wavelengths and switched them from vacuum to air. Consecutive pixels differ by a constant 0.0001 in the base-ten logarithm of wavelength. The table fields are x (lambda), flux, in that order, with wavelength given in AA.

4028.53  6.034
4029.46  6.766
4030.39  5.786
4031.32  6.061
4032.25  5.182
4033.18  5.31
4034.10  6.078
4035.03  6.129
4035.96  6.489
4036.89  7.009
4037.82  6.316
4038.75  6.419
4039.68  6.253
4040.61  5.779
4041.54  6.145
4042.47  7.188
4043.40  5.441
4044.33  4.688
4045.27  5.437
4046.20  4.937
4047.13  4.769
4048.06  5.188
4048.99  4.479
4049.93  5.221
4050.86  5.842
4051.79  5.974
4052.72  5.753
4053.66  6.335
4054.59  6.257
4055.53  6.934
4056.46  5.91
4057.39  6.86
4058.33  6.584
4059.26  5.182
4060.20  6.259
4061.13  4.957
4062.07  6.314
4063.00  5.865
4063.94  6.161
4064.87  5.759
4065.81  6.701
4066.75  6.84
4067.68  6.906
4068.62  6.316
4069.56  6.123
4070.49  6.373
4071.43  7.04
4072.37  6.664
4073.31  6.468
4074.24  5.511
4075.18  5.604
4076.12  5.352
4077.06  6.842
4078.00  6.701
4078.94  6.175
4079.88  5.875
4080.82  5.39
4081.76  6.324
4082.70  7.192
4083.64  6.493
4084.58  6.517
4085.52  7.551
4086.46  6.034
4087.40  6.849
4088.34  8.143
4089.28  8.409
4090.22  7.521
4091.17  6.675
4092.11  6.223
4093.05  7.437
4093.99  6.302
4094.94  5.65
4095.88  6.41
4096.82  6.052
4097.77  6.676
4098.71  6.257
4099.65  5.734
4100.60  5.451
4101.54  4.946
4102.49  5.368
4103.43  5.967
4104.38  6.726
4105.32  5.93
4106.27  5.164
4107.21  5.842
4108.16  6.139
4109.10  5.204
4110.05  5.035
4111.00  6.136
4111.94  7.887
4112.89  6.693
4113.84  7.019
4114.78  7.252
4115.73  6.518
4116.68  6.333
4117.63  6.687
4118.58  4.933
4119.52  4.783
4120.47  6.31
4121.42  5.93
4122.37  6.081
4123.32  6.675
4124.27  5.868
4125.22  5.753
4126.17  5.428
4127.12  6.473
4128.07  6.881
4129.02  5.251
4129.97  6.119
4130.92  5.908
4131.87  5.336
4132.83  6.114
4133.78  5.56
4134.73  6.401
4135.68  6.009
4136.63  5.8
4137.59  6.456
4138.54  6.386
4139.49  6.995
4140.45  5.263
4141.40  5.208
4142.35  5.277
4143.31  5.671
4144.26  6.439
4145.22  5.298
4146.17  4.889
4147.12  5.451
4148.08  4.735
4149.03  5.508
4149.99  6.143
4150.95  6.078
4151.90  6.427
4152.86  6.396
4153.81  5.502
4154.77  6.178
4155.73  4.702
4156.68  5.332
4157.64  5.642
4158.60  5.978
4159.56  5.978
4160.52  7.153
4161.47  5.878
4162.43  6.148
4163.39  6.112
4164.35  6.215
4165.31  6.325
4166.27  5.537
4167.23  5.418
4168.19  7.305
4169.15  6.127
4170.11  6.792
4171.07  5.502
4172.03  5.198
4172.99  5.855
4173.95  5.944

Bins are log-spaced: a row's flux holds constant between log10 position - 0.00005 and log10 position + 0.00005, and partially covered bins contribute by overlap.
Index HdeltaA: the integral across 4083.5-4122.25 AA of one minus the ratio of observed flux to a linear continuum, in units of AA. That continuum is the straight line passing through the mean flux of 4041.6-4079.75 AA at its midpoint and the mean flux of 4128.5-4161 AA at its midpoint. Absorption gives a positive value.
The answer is -2.7 AA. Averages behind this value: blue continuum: 6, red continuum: 5.81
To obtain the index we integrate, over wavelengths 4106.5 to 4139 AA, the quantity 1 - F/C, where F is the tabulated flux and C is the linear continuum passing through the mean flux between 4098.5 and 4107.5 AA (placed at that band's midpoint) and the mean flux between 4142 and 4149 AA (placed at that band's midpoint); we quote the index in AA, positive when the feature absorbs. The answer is -3.0 AA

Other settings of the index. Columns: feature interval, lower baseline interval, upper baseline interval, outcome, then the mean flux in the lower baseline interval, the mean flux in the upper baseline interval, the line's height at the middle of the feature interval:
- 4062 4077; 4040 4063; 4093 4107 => -1.1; 5.77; 5.96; 5.84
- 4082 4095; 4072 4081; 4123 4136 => -2.0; 6.07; 5.98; 6.05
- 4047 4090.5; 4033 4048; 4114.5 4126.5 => -2.4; 5.89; 6.03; 5.94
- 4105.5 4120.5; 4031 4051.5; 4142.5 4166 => -0.8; 5.74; 5.83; 5.8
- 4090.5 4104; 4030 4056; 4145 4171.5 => -0.6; 5.84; 5.89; 5.86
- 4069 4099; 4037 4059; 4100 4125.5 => -2.9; 5.87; 6.02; 5.96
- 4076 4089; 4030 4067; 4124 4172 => -1.5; 5.91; 5.9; 5.91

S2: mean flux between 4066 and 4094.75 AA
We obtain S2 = 6.59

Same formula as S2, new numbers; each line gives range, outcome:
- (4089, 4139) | 6.14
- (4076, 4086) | 6.44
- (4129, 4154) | 5.81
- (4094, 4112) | 5.89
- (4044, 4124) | 6.17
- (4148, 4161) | 5.87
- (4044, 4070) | 5.88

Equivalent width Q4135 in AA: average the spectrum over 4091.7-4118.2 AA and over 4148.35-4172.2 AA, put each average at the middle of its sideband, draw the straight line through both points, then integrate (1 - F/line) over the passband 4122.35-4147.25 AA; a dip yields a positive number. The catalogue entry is 0.7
